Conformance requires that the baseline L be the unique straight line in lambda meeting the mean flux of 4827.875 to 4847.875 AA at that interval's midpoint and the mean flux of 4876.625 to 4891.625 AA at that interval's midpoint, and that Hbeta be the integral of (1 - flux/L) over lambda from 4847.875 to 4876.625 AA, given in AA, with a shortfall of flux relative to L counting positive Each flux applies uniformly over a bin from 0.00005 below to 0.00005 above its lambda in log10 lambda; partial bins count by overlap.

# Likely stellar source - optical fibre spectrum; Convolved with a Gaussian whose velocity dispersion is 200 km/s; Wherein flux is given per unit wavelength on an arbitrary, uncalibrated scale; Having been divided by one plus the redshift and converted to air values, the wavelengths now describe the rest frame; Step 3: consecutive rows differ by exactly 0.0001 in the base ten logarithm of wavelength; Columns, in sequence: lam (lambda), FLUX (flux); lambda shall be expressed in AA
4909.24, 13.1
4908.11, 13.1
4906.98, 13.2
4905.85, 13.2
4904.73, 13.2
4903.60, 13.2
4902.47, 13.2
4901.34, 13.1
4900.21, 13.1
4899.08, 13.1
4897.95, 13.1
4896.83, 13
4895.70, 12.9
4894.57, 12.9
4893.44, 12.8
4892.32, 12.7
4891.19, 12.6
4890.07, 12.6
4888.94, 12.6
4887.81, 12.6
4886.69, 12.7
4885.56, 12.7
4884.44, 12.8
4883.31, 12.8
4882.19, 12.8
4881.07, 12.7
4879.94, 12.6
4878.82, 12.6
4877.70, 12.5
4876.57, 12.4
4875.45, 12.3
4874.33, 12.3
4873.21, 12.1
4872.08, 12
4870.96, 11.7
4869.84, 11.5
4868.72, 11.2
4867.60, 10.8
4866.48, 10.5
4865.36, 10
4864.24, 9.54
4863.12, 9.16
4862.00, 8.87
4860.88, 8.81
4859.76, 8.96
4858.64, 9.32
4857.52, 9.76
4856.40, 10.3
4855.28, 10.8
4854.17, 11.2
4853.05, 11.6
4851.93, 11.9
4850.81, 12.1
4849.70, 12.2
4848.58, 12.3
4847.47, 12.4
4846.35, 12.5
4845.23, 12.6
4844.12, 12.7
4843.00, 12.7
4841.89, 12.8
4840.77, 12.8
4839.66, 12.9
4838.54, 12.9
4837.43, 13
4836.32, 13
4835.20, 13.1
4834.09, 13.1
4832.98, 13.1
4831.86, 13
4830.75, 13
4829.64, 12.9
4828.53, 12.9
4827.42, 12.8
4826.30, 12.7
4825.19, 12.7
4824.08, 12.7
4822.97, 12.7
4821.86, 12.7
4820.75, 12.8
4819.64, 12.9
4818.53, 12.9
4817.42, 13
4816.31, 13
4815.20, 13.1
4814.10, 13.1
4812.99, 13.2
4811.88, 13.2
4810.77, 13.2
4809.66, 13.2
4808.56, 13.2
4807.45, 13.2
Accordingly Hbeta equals 4.2 AA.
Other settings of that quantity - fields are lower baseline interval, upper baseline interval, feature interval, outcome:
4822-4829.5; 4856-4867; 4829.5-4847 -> -1.9 AA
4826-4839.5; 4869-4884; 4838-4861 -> 1.9 AA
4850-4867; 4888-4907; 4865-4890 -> -1.2 AA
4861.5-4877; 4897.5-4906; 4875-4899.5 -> -1.1 AA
